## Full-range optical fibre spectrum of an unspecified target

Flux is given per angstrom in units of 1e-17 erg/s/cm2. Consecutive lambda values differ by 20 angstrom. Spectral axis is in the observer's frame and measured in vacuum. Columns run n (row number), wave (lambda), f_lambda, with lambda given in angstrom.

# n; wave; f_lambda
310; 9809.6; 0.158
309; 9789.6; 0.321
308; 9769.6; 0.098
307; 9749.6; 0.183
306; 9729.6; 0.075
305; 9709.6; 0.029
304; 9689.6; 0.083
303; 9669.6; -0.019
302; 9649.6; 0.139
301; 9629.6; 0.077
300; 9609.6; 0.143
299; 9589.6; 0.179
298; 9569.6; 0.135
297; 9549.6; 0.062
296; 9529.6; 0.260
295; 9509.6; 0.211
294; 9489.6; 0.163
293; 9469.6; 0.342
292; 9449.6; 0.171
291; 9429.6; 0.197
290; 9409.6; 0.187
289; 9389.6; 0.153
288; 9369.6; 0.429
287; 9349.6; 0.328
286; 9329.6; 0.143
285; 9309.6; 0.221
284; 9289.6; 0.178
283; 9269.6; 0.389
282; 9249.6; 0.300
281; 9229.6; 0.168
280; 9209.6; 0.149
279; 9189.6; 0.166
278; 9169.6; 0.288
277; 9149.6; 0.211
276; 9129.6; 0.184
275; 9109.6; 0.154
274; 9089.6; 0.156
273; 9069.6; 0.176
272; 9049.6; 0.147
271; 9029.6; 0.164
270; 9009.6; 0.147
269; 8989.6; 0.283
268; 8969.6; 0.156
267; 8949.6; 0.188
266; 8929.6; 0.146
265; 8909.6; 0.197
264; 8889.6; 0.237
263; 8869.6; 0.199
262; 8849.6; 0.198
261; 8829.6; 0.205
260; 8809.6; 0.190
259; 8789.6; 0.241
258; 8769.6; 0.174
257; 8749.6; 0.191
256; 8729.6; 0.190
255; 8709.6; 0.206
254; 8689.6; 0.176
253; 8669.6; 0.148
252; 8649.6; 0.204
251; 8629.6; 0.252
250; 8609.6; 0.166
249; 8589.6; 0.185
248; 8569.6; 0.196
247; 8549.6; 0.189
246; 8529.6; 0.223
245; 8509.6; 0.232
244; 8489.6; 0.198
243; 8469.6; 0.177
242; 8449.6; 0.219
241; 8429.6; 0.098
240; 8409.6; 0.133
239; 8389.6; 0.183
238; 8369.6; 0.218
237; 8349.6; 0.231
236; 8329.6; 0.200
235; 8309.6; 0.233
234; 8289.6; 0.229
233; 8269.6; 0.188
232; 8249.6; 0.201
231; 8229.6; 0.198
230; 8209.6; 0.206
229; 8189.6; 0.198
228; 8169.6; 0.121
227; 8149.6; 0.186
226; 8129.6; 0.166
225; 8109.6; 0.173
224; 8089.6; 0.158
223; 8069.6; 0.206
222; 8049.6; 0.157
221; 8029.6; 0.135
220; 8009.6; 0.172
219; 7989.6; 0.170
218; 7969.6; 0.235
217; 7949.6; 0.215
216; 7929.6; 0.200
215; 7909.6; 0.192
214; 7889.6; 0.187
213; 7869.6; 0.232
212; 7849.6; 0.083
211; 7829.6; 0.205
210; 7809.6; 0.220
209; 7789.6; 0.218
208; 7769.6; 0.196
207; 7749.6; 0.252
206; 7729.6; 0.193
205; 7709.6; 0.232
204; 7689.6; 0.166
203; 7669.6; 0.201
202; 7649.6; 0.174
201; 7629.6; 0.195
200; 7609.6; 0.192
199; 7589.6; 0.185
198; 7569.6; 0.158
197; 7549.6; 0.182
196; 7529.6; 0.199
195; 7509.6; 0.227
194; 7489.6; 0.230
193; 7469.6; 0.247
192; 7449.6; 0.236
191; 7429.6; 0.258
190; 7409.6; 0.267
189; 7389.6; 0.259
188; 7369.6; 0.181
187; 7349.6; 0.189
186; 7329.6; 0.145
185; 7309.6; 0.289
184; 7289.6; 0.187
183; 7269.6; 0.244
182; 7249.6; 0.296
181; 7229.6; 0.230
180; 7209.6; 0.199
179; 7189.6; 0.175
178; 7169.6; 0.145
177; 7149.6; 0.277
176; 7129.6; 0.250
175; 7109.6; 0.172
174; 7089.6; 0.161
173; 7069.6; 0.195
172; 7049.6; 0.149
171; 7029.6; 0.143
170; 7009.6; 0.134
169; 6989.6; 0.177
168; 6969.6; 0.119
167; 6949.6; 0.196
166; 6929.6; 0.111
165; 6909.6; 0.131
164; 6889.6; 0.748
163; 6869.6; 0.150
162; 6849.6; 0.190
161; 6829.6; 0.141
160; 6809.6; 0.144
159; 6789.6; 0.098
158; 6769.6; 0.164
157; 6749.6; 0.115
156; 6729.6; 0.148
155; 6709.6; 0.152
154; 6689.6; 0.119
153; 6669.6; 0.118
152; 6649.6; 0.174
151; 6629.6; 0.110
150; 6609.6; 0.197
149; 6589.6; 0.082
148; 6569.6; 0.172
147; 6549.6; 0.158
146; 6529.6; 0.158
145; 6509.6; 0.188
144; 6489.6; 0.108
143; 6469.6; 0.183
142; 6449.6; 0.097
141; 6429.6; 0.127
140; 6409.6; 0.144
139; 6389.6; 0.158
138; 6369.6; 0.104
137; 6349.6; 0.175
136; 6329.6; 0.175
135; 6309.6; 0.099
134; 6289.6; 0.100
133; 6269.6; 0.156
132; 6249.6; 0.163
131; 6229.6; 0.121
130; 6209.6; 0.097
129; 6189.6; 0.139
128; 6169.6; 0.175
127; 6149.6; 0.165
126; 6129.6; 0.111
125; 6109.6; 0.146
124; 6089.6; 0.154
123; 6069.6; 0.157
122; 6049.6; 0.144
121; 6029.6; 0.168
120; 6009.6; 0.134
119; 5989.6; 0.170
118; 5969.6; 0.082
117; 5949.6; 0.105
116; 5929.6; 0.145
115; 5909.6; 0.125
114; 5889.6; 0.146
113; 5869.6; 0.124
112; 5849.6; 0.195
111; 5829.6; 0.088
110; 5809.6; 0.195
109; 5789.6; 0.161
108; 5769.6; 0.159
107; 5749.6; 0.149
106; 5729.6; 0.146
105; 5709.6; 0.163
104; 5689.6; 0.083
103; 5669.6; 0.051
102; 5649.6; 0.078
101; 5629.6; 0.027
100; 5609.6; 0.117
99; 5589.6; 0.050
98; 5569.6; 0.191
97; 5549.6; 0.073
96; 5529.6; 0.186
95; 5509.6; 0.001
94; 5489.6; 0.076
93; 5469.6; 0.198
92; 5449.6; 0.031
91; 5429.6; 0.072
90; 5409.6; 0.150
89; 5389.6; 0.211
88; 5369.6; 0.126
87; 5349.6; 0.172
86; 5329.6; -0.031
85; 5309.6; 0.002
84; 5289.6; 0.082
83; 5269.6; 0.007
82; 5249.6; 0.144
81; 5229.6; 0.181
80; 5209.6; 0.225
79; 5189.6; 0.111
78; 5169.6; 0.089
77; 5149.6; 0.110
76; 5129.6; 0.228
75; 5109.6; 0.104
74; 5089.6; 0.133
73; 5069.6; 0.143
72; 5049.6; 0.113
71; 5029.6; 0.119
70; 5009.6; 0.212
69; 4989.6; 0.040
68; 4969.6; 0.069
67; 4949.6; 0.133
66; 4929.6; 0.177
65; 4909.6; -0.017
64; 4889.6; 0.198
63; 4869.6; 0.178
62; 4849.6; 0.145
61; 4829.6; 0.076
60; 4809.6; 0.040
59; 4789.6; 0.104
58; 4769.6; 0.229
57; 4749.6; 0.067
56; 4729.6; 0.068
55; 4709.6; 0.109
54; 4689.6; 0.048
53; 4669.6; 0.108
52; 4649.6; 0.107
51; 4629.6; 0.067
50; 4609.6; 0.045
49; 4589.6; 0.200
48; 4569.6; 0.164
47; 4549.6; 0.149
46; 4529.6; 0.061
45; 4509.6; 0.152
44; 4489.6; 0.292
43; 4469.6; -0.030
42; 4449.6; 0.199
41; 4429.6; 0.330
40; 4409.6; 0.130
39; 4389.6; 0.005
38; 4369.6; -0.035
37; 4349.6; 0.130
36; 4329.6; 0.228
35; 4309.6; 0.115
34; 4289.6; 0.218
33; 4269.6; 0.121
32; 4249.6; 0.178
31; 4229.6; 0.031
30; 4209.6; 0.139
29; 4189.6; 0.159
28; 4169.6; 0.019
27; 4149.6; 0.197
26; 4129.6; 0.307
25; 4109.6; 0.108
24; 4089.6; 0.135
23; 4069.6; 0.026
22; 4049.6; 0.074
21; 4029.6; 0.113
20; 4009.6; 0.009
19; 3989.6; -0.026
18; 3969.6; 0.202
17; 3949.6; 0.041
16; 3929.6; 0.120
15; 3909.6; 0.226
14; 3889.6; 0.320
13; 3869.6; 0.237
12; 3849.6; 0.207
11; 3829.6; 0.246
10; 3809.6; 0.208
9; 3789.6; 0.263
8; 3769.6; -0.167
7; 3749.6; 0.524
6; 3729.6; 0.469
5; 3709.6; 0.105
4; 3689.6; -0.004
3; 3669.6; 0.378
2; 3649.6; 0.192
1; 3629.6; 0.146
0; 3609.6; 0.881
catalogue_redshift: 0.849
